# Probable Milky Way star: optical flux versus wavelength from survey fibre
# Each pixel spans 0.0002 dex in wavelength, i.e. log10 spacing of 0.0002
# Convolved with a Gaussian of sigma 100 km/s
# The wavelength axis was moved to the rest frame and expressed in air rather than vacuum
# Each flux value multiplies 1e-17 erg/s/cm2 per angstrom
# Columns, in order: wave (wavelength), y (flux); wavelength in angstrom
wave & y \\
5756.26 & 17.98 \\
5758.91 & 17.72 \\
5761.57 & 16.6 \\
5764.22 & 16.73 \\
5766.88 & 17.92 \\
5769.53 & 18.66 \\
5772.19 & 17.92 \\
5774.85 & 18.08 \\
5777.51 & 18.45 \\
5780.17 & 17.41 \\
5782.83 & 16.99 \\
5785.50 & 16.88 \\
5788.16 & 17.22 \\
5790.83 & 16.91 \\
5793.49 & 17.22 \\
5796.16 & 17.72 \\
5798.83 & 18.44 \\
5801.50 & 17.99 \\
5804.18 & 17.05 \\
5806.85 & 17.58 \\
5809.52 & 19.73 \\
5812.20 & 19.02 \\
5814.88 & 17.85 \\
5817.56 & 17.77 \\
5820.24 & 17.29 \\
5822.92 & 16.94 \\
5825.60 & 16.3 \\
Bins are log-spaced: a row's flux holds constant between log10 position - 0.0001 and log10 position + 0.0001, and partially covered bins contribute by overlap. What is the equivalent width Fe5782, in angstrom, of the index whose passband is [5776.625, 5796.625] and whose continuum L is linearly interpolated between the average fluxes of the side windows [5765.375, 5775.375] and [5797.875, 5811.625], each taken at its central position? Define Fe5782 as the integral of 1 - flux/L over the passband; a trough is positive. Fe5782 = 0.93 angstrom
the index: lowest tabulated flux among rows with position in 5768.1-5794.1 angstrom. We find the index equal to 16.88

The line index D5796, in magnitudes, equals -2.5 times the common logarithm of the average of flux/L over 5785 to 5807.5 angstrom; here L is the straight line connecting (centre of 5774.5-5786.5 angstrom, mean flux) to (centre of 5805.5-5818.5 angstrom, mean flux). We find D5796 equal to 0.031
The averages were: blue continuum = 17.5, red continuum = 18.4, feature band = 17.5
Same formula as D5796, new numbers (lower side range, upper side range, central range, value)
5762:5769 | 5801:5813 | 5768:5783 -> -0.02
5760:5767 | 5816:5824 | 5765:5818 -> -0.04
